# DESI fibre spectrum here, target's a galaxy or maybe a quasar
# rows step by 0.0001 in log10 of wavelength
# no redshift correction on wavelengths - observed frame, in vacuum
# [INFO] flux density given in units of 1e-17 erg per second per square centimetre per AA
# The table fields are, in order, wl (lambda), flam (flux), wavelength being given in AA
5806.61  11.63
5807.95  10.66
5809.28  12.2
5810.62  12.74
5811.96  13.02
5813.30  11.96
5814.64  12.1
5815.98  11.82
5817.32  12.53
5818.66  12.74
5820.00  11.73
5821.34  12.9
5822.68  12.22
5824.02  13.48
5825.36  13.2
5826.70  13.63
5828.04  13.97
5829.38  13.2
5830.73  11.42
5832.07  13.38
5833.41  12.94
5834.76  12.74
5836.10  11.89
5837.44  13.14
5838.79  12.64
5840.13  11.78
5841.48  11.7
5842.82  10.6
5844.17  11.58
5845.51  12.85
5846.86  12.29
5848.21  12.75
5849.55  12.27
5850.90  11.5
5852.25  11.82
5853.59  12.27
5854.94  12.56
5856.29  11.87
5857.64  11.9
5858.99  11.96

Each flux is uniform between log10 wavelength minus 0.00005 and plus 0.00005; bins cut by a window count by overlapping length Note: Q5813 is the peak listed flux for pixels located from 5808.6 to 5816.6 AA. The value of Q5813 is 13.02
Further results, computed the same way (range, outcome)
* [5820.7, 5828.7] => 13.97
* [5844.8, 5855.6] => 12.85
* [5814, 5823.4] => 12.9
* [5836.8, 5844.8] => 13.14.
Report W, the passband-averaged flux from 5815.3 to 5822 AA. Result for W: 12.3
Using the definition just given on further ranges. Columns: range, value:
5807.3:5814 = 12.1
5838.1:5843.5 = 11.7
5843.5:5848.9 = 12.4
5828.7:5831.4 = 12.3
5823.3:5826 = 13.3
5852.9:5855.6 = 12.4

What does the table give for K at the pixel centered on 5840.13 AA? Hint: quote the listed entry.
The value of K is 11.78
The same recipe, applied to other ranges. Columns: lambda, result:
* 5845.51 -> 12.85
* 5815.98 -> 11.82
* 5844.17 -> 11.58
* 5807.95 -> 10.66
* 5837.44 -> 13.14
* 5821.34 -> 12.9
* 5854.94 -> 12.56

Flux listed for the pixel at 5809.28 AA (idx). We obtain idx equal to 12.2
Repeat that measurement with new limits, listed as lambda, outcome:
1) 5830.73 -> 11.42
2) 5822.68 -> 12.22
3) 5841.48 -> 11.7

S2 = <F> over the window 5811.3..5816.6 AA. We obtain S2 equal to 12.2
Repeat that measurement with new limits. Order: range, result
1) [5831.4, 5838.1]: 12.8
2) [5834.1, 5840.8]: 12.4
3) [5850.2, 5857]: 12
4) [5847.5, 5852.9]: 12.1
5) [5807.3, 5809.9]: 11.5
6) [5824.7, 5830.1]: 13.5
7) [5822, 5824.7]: 12.9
